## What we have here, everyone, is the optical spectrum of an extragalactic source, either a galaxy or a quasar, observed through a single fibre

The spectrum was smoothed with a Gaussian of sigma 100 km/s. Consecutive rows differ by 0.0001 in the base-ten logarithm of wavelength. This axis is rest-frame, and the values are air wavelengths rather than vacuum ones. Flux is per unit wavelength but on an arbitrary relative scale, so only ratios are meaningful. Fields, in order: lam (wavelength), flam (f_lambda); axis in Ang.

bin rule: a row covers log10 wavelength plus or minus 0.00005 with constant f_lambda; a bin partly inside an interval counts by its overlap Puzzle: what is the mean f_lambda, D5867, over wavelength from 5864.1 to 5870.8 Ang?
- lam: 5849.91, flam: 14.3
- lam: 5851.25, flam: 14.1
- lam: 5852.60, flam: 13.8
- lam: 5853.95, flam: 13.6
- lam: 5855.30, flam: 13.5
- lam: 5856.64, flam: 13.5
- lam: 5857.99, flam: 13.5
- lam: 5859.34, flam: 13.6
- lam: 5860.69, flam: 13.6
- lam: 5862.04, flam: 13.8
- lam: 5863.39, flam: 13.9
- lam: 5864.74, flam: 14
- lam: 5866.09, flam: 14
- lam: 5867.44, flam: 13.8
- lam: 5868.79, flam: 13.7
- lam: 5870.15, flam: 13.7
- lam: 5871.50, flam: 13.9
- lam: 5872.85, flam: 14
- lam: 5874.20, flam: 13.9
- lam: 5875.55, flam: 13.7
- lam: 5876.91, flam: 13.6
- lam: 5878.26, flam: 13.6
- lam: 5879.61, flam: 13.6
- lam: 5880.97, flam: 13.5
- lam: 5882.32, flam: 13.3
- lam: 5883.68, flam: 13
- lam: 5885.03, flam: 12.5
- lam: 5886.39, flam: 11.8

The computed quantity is 13.8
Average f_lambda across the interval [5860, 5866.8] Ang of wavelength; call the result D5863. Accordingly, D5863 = 13.9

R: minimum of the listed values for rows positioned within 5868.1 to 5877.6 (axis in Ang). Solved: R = 13.6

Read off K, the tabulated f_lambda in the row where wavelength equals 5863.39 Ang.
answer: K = 13.9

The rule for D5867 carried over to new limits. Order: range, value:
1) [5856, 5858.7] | 13.5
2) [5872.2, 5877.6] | 13.8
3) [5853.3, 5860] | 13.5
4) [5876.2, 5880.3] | 13.6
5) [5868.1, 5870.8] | 13.7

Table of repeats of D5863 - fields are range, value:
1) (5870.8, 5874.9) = 14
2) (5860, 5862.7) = 13.7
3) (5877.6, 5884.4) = 13.4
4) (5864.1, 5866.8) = 14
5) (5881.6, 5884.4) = 13.2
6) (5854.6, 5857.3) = 13.5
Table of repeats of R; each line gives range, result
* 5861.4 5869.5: 13.7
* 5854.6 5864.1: 13.5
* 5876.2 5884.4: 13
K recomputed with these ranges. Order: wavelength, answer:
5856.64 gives 13.5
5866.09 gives 14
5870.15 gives 13.7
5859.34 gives 13.6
